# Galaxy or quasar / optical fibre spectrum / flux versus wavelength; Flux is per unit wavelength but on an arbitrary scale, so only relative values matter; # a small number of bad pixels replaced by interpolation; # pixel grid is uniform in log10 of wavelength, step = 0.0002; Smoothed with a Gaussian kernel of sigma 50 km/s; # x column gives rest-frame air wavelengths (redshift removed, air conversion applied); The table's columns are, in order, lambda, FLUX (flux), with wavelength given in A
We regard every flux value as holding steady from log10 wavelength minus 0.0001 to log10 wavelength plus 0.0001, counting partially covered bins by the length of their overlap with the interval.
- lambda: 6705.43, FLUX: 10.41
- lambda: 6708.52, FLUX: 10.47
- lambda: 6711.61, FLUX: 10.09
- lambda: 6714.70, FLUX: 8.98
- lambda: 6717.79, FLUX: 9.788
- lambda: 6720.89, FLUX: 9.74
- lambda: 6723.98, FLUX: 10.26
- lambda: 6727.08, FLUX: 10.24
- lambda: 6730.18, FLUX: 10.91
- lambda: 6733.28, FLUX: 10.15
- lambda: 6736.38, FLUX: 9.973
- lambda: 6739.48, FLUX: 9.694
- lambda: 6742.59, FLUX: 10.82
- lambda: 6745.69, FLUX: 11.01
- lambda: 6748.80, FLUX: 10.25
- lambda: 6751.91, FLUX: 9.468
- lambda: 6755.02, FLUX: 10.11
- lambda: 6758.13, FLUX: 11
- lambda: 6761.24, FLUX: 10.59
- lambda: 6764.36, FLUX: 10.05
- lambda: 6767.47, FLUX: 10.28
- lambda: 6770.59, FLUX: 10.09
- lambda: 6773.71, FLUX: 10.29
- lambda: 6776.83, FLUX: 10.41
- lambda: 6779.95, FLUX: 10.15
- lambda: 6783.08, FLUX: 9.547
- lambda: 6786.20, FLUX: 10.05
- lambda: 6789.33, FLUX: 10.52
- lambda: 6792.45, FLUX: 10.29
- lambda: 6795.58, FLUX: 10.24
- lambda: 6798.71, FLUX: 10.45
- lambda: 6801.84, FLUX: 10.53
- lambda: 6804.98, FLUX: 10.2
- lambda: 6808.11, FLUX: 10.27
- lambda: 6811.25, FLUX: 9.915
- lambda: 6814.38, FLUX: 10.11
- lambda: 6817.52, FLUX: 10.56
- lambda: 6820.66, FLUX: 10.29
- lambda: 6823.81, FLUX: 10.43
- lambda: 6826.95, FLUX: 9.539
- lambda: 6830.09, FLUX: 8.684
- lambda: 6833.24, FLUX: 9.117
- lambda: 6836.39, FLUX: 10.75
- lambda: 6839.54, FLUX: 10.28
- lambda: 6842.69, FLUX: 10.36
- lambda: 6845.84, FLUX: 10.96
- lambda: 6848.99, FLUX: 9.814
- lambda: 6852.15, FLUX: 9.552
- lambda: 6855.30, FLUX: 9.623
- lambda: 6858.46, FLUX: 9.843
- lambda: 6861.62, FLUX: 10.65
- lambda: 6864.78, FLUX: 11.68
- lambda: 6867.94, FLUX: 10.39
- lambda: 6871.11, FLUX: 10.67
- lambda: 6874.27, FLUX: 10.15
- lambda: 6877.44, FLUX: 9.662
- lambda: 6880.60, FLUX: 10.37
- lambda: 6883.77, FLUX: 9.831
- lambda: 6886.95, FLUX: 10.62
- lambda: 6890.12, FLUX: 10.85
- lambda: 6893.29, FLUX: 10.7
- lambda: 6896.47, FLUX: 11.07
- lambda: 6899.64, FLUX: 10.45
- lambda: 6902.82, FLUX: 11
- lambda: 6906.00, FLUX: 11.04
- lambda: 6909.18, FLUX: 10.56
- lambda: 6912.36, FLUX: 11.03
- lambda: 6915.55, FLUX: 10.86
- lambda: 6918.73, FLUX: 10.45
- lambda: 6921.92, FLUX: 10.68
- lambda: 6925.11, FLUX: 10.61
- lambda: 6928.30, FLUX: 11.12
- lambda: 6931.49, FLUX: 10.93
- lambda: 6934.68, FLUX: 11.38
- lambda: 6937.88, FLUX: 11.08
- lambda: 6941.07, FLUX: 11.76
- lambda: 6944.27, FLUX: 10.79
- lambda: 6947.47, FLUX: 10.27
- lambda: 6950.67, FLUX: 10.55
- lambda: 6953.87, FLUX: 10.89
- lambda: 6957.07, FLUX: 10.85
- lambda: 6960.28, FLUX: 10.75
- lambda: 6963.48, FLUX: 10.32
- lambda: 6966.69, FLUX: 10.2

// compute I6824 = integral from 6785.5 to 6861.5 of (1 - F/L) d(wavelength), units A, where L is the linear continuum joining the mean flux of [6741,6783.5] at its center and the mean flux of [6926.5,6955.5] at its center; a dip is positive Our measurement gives 3.1 A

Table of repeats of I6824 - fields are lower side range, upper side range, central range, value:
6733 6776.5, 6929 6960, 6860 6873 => -0.2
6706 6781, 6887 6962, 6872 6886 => 0.8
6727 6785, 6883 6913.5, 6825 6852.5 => 1.6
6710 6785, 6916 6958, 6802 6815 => 0.3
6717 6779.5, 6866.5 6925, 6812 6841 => 1.3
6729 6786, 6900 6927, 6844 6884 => 1.3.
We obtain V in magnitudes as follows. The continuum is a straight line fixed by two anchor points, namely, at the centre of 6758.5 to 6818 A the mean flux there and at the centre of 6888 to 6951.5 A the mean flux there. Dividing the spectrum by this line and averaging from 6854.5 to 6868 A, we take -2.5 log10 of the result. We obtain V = 0.010 mag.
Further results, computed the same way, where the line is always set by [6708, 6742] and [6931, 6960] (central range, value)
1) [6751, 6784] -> 0.00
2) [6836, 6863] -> 0.04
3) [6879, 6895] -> 0.02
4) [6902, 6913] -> -0.01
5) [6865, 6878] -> 0.02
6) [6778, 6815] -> 0.01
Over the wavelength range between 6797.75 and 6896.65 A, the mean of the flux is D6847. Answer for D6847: 10.2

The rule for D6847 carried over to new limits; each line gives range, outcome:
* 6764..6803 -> 10.2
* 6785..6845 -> 10.1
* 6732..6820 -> 10.3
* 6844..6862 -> 10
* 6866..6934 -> 10.6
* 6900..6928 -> 10.8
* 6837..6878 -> 10.3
